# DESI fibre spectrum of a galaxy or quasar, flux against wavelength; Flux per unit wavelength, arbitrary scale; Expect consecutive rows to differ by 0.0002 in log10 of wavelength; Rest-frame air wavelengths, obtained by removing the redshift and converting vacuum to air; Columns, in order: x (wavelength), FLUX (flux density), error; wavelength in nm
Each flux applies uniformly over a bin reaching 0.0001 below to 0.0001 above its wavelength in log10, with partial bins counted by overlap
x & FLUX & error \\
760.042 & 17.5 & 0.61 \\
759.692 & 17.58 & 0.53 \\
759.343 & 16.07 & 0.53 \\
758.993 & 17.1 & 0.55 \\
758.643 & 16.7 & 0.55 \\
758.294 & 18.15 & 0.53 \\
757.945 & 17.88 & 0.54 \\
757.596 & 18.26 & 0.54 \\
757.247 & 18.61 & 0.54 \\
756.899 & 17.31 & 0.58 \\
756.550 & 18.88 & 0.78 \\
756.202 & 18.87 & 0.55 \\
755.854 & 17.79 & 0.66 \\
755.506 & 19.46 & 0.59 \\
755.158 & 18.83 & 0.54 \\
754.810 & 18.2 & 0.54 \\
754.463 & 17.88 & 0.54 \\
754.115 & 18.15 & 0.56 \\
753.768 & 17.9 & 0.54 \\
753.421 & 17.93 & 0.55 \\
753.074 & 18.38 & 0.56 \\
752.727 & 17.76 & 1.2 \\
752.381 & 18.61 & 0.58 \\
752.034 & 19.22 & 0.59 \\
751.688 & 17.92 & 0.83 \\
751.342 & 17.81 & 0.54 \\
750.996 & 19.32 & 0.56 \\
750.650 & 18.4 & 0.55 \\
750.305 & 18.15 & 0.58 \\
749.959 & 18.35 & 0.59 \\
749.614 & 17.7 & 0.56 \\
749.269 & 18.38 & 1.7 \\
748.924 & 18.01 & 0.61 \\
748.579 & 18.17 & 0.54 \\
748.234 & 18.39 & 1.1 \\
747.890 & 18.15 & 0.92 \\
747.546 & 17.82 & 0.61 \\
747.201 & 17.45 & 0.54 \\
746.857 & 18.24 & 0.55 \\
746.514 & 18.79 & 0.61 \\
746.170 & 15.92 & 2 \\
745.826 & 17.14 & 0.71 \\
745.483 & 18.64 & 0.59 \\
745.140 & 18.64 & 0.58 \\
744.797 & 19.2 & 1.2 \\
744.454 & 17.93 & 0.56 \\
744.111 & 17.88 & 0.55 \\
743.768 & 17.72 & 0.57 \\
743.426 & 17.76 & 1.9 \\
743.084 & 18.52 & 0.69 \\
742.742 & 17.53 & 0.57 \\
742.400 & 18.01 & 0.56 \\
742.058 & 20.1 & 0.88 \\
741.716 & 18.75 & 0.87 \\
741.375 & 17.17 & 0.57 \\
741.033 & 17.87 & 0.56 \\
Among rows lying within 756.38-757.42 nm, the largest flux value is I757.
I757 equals 18.88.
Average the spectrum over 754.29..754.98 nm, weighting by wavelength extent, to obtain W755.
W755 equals 18.1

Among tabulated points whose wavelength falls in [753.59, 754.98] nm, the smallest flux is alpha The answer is 17.88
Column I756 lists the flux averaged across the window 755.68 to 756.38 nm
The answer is 18.3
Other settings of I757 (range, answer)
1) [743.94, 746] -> 19.2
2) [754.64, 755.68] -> 19.46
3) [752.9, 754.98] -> 18.38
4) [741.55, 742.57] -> 20.1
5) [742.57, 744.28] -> 18.52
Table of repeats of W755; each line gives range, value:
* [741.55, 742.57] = 18.9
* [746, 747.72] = 17.6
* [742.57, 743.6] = 18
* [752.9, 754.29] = 18.1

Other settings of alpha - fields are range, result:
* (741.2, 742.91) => 17.17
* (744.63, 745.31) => 18.64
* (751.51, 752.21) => 17.92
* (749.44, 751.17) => 17.7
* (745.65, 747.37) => 15.92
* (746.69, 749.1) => 17.45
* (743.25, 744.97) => 17.72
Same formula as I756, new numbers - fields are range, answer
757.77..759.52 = 17.2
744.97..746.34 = 17.6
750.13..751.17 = 18.6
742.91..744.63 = 18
